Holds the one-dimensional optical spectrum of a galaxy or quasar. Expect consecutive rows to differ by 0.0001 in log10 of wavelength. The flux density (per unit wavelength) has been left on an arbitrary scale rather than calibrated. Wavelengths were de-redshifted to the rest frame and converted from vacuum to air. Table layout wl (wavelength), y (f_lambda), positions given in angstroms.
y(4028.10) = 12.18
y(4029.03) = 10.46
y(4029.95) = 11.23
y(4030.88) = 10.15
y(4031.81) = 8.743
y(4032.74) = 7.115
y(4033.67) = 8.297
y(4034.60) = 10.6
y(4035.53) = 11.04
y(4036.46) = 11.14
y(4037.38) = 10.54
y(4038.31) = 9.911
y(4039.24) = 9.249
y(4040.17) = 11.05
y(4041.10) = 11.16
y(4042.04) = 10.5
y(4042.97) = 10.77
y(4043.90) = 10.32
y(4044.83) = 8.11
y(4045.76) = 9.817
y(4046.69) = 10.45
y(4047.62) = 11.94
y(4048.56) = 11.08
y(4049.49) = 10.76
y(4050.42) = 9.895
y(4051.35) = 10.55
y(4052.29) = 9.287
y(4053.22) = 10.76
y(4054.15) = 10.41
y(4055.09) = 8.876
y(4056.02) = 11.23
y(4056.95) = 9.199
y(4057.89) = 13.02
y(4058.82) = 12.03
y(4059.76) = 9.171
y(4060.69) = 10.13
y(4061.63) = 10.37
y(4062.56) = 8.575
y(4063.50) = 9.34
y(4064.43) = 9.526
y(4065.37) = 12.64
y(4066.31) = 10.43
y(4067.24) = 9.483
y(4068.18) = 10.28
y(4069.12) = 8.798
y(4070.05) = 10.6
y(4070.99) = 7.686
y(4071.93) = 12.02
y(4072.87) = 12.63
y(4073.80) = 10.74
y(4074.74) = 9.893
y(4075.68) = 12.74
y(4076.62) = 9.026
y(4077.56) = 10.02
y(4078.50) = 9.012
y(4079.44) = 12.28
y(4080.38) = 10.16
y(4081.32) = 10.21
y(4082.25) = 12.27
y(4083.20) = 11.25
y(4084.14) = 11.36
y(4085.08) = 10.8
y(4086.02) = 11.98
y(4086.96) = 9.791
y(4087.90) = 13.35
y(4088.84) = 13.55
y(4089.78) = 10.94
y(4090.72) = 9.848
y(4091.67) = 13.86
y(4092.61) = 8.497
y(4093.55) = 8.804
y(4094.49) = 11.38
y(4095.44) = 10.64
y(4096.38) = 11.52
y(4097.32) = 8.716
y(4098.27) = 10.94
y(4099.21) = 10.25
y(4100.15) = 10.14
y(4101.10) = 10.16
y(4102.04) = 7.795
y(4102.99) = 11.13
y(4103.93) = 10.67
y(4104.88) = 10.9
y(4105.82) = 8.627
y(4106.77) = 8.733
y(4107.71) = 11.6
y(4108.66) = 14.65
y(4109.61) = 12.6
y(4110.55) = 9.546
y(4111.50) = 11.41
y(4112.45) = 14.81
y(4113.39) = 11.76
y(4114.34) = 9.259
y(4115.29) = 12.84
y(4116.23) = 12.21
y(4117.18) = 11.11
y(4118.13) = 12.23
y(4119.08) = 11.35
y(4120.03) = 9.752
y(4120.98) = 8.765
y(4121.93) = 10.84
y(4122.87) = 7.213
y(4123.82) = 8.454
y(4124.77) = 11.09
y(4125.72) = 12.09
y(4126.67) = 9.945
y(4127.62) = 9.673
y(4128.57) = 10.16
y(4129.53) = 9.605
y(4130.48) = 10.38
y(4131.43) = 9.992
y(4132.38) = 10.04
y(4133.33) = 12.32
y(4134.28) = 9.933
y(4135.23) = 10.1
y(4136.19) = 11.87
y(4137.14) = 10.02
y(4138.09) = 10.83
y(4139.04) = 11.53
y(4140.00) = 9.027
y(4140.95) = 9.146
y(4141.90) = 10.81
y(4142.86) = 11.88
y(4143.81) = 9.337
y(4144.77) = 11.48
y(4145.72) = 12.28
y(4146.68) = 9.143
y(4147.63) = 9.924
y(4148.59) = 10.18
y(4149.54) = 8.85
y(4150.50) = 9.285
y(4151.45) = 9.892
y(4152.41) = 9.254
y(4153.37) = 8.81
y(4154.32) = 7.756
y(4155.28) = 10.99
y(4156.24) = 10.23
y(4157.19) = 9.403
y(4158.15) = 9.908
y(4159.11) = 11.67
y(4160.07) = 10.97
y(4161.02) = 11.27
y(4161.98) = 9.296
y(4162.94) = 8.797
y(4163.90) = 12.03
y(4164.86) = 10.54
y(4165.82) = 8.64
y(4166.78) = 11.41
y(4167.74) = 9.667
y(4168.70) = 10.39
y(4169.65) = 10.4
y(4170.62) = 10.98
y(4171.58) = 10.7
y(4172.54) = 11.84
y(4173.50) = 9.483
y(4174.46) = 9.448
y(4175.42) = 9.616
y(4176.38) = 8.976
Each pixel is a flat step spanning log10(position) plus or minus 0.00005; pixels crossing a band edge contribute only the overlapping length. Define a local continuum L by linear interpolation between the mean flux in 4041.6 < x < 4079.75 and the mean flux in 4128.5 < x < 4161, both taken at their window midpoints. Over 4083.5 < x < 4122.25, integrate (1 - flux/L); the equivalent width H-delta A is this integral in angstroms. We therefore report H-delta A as -2.54 angstroms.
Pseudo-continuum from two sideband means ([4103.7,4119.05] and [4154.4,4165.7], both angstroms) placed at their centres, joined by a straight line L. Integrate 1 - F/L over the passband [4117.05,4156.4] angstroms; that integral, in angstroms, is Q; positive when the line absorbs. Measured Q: 2.5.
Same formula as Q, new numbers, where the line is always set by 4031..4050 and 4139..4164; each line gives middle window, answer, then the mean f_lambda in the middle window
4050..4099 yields -2.32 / 10.6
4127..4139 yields -0.45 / 10.4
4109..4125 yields -1.34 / 10.9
